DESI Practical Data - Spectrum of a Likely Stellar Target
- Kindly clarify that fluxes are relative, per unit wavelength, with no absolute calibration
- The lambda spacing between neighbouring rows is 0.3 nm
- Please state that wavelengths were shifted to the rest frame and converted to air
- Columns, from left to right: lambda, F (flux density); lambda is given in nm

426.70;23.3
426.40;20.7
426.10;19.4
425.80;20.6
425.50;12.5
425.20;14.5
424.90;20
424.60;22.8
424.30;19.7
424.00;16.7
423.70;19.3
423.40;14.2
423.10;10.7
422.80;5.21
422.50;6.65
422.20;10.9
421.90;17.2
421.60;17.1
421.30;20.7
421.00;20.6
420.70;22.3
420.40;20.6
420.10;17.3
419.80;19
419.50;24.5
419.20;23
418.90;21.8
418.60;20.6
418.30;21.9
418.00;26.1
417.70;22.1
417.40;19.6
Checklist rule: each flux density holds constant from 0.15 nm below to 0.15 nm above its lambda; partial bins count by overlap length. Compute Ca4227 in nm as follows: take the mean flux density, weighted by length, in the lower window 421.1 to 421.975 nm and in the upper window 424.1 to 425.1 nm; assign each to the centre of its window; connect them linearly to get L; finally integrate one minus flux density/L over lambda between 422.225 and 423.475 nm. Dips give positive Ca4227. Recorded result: 0.665 nm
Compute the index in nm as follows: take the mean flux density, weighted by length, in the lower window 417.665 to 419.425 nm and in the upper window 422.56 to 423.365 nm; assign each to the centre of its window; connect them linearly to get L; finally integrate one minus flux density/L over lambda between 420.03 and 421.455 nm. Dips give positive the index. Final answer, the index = -0.44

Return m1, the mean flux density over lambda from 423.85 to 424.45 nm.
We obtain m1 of 18.2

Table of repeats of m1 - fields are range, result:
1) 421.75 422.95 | 9.99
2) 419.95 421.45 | 20.3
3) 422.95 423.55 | 12.4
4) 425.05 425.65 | 13.5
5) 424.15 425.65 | 17.9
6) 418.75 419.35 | 22.4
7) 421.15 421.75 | 18.9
